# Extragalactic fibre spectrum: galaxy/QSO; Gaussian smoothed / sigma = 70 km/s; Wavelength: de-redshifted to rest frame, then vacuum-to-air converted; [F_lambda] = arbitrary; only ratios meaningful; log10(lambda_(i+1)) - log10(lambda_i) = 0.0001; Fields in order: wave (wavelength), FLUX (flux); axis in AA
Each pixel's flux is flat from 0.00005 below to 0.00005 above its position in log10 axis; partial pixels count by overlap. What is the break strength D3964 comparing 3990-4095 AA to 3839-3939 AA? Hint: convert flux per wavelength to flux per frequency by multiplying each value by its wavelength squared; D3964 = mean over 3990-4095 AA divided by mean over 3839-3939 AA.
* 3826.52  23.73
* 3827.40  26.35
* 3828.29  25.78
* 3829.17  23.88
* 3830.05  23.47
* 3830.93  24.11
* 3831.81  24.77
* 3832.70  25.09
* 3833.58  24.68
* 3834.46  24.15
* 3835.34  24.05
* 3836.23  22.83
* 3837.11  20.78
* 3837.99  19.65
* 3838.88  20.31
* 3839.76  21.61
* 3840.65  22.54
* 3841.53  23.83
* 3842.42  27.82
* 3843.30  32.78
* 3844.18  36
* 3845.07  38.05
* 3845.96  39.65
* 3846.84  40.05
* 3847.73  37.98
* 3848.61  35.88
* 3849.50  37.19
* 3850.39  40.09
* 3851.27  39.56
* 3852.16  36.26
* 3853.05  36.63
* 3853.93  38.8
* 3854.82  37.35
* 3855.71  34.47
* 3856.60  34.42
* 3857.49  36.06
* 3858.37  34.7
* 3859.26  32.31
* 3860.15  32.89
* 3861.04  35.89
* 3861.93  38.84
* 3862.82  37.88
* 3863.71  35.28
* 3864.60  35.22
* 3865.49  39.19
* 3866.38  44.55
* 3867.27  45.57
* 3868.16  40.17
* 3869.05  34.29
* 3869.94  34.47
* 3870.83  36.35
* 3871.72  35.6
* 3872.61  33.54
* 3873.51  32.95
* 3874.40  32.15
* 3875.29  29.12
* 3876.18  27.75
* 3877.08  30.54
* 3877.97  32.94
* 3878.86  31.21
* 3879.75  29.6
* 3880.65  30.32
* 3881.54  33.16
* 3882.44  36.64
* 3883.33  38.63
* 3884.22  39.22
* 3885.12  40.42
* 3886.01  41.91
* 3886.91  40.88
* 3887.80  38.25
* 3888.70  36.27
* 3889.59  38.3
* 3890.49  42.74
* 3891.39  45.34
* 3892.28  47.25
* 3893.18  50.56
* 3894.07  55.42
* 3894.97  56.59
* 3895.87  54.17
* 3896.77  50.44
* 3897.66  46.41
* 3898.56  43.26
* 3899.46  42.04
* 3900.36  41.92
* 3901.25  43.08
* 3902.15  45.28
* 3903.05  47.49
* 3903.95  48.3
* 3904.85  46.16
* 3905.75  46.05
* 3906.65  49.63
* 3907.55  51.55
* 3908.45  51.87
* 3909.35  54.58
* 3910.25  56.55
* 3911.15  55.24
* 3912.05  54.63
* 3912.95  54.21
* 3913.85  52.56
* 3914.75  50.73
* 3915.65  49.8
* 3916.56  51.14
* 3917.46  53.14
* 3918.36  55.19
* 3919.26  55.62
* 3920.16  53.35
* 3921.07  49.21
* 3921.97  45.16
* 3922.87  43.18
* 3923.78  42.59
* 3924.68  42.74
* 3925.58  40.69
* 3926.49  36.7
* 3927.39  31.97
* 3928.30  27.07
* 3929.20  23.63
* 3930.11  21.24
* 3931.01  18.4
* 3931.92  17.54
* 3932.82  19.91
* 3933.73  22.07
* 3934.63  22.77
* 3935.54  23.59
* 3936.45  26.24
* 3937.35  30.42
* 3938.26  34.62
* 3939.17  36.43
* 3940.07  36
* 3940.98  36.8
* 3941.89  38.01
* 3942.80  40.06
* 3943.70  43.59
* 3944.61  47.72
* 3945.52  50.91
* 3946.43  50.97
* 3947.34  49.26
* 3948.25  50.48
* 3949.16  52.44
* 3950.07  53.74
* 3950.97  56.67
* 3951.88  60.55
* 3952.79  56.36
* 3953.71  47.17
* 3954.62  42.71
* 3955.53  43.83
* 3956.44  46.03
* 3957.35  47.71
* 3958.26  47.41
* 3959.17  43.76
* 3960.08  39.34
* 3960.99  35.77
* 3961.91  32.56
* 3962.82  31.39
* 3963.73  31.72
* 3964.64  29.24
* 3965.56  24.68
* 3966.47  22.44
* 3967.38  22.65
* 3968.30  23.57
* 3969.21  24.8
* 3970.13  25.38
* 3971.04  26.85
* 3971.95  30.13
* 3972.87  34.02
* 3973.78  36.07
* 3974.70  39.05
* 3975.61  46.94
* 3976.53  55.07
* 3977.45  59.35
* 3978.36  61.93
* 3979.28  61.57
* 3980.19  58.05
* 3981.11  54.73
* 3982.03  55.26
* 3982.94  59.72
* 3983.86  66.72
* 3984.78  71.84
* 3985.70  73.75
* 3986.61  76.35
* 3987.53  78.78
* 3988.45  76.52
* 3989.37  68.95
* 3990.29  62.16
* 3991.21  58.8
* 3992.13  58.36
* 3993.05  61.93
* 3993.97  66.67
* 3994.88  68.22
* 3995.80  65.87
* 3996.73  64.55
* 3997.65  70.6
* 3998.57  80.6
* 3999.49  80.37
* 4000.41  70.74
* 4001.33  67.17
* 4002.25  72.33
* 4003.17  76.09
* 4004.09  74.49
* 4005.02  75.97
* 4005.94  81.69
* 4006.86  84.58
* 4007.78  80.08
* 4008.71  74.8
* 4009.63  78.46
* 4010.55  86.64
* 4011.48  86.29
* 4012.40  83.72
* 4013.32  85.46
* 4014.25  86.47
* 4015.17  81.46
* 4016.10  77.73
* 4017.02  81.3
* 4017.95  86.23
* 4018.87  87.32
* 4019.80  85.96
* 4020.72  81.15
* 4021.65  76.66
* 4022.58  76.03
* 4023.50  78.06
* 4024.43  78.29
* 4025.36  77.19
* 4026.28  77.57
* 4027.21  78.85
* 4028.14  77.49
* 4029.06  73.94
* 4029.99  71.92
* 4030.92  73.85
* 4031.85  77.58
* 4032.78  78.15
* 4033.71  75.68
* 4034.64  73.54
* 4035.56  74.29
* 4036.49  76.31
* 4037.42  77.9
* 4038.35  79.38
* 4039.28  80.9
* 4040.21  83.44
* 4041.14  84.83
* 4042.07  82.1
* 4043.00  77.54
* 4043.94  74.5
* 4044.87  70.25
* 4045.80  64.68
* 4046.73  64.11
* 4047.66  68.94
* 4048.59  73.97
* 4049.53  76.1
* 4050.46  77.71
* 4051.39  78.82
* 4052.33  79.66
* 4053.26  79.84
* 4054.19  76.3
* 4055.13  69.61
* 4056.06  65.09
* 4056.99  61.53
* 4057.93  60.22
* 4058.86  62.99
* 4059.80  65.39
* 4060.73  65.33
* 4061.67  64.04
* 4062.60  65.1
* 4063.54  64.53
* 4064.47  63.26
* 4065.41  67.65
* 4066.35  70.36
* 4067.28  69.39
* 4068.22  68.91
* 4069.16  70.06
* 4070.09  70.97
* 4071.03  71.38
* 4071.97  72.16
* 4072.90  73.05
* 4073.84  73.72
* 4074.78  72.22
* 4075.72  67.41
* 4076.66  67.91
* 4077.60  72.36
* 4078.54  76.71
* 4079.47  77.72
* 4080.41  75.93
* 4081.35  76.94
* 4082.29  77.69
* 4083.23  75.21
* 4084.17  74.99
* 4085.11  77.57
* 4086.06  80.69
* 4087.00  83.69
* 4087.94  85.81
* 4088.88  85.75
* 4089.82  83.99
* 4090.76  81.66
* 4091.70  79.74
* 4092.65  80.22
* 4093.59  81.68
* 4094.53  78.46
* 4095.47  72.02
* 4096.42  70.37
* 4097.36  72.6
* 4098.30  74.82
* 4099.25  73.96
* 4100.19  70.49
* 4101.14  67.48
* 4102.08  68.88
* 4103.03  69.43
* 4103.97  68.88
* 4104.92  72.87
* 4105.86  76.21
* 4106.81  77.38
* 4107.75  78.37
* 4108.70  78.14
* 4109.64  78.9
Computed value 2.07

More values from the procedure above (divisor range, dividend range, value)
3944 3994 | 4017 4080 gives 1.57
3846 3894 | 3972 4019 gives 1.99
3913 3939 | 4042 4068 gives 1.99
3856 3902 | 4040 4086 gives 2.03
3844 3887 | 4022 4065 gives 2.22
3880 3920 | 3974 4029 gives 1.62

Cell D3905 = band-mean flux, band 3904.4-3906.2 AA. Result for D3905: 46.1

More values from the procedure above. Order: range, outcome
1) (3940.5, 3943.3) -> 38.4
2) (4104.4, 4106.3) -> 74.4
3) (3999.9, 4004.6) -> 72.3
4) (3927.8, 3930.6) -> 24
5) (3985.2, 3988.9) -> 76.3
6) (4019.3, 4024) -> 79.6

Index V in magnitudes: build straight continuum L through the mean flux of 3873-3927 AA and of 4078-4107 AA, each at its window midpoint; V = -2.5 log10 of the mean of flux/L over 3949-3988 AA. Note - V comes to 0.21 mag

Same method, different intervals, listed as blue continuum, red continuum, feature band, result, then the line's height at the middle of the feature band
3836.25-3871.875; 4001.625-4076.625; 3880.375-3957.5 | 0.11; 48.6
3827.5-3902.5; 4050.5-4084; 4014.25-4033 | -0.25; 63.1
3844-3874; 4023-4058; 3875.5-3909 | 0.04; 44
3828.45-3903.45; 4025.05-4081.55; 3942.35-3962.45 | 0.12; 52.8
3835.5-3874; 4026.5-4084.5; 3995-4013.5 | -0.21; 62.9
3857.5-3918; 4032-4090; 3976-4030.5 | -0.16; 63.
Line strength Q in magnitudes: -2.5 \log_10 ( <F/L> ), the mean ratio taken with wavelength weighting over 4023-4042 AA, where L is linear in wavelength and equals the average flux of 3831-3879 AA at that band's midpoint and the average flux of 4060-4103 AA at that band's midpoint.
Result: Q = -0.20 mag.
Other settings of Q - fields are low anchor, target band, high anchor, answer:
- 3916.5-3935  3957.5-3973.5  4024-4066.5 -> 0.474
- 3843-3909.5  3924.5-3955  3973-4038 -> 0.426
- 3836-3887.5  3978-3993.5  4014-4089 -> -0.075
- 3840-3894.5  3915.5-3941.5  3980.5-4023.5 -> 0.425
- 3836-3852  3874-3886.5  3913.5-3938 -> -0.001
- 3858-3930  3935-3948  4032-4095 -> 0.296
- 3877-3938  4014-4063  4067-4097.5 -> -0.128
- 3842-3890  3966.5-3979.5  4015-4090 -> 0.464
